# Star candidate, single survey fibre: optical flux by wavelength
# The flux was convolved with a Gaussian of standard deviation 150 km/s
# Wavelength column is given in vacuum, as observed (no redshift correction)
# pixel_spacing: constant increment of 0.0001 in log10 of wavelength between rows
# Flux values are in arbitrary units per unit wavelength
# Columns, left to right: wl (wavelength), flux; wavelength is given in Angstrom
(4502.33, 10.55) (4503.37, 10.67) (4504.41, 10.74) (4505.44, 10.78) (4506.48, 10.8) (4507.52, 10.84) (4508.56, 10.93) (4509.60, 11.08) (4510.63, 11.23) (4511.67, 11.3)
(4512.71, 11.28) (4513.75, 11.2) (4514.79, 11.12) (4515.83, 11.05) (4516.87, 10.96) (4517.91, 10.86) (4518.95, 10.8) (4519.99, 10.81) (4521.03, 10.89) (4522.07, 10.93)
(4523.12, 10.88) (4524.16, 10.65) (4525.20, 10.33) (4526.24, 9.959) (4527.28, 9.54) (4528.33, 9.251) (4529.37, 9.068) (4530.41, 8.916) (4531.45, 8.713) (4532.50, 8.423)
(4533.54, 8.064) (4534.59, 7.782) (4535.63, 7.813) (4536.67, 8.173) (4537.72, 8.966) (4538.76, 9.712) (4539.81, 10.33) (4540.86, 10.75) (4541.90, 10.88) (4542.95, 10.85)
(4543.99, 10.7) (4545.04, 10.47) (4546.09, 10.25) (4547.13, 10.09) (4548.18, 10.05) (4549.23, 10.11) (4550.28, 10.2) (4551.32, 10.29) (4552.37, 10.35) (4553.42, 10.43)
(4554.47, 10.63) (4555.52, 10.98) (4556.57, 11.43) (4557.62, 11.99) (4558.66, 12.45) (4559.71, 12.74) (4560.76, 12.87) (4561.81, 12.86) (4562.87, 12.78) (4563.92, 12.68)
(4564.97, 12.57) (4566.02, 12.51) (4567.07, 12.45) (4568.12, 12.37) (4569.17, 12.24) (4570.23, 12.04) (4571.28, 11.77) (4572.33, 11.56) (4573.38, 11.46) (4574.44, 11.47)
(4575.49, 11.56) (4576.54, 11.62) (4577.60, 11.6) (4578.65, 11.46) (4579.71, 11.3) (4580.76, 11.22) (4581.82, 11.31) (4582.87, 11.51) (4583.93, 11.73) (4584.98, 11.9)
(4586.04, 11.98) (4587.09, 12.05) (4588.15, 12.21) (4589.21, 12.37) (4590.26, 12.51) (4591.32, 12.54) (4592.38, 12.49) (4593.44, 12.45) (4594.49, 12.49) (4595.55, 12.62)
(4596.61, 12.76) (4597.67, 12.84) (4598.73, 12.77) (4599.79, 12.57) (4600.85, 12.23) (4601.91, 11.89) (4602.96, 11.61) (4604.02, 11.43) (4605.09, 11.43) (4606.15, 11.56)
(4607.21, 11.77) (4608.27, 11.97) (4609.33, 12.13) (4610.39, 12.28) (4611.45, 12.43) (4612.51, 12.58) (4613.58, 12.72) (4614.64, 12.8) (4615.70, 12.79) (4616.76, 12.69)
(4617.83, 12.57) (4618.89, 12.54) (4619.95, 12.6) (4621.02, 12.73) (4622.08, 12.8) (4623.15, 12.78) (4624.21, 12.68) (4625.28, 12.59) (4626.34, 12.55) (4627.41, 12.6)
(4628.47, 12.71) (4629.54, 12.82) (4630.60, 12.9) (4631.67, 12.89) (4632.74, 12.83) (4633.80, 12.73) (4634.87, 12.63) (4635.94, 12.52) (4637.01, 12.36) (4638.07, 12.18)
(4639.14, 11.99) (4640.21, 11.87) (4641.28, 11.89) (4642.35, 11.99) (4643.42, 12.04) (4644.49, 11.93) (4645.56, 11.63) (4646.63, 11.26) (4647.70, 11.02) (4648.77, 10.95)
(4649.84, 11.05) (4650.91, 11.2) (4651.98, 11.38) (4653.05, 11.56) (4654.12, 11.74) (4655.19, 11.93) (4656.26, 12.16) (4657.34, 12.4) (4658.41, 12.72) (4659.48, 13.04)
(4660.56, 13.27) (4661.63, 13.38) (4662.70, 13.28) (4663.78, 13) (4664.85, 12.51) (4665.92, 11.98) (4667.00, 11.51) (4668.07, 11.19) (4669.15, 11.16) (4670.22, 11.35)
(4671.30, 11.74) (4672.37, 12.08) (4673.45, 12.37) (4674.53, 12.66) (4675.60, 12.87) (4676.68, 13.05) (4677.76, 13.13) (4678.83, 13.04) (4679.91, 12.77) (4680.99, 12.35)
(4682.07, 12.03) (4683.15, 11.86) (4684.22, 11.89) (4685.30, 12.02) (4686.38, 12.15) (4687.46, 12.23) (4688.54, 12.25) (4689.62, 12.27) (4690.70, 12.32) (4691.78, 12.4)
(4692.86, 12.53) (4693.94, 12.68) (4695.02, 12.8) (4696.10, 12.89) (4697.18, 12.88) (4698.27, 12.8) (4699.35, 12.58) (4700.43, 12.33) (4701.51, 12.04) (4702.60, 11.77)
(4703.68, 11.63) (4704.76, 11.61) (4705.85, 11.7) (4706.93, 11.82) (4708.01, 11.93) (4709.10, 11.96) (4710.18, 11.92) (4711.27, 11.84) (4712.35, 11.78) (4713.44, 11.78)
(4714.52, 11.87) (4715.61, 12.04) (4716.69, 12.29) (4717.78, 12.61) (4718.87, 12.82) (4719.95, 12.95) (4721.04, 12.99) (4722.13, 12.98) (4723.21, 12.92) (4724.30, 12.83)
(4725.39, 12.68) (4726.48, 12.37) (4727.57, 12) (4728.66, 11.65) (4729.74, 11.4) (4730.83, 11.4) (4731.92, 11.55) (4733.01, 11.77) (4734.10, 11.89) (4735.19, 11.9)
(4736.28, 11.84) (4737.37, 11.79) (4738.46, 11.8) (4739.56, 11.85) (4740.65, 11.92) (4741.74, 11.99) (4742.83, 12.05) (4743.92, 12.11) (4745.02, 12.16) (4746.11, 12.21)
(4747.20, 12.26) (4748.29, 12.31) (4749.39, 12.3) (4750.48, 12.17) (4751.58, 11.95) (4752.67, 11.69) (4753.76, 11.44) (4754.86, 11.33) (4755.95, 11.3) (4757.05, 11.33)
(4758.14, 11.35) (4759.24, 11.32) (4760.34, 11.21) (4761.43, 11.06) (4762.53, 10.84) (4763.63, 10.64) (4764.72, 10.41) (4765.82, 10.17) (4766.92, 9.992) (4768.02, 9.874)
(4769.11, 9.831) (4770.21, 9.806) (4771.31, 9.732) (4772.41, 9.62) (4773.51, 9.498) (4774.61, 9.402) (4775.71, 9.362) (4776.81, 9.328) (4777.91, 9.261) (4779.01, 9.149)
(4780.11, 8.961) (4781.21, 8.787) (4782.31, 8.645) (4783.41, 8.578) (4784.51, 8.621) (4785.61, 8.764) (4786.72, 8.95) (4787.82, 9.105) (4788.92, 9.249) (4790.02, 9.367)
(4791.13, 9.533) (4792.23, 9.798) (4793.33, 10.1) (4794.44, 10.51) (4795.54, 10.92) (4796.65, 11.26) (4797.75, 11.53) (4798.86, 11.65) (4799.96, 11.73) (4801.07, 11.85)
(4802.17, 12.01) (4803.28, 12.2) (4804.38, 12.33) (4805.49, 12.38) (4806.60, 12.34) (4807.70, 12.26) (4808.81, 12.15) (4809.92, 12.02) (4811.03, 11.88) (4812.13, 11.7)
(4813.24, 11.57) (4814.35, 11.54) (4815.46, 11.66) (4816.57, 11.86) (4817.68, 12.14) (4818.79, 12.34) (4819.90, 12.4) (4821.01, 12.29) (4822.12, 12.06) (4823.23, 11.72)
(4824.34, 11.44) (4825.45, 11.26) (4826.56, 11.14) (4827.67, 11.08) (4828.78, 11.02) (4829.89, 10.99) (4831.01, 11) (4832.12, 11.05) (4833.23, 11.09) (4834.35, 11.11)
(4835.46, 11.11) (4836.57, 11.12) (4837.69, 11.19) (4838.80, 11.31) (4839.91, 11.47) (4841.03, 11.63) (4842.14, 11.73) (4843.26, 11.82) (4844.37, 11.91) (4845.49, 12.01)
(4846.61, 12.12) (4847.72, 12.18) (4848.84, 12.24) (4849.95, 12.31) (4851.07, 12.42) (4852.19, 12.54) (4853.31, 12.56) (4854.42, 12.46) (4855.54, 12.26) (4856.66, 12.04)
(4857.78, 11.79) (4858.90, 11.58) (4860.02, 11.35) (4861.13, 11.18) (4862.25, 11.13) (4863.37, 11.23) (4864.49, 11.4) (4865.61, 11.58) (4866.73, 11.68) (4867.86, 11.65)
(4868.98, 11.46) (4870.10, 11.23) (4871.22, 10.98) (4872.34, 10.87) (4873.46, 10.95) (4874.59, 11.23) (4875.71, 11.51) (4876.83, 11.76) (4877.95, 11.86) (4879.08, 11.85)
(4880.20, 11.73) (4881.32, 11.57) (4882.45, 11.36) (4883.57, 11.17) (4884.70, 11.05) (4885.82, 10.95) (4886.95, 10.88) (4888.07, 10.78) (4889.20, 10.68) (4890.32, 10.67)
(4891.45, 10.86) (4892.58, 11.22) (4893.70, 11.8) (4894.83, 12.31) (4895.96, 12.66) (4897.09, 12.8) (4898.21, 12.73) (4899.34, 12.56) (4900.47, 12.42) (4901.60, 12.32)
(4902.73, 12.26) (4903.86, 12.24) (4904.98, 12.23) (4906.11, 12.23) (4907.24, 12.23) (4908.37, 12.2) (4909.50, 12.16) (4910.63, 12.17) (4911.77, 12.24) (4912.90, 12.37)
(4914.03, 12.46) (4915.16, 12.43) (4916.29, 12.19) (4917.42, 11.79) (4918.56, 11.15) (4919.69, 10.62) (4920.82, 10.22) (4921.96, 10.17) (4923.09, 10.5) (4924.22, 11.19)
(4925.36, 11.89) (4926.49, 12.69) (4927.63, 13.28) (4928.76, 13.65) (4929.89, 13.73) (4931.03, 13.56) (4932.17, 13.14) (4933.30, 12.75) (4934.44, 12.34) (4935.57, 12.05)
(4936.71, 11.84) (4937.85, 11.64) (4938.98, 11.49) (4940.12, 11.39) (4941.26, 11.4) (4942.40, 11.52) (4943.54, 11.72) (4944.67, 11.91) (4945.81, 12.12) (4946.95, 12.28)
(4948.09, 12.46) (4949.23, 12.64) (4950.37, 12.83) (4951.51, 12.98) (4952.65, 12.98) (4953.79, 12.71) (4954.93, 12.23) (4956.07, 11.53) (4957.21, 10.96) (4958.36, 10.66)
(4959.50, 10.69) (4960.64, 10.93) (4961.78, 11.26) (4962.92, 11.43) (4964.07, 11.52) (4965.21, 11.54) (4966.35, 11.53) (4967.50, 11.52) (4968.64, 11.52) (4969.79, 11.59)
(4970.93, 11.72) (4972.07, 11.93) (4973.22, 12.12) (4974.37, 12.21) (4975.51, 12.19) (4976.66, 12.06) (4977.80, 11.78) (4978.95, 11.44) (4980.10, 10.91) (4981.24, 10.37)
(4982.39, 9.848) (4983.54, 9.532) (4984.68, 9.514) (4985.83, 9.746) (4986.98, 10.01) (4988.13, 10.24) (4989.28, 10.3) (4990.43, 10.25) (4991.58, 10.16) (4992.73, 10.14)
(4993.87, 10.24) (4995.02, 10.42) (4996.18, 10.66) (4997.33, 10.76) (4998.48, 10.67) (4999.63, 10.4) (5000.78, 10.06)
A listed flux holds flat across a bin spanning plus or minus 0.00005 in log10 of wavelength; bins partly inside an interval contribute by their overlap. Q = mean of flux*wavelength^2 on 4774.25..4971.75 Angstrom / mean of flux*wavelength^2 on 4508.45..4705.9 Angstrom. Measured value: 1.10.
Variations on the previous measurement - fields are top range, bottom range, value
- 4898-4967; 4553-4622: 1.14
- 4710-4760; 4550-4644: 1.05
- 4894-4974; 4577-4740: 1.10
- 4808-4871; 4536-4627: 1.11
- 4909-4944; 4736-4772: 1.14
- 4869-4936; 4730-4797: 1.18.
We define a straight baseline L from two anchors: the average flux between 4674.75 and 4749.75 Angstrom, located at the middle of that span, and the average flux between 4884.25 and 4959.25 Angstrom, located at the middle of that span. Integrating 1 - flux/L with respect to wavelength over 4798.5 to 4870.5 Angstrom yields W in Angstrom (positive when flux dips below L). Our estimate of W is 2.0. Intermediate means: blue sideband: 12.2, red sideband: 12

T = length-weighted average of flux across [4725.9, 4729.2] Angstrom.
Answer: 12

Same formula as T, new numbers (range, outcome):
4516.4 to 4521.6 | 10.9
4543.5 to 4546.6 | 10.4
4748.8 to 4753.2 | 12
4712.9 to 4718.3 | 12.1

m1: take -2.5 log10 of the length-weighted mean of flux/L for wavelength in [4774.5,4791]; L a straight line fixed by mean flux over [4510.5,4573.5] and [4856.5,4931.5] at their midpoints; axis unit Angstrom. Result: 0.254 mag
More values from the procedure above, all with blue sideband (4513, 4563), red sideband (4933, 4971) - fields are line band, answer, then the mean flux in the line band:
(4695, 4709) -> -0.12 mag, 12.2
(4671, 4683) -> -0.16 mag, 12.5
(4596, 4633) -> -0.17 mag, 12.4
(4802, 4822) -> -0.07 mag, 12.1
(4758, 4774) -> 0.08 mag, 10.3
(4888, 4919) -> -0.04 mag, 12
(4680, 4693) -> -0.12 mag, 12.2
